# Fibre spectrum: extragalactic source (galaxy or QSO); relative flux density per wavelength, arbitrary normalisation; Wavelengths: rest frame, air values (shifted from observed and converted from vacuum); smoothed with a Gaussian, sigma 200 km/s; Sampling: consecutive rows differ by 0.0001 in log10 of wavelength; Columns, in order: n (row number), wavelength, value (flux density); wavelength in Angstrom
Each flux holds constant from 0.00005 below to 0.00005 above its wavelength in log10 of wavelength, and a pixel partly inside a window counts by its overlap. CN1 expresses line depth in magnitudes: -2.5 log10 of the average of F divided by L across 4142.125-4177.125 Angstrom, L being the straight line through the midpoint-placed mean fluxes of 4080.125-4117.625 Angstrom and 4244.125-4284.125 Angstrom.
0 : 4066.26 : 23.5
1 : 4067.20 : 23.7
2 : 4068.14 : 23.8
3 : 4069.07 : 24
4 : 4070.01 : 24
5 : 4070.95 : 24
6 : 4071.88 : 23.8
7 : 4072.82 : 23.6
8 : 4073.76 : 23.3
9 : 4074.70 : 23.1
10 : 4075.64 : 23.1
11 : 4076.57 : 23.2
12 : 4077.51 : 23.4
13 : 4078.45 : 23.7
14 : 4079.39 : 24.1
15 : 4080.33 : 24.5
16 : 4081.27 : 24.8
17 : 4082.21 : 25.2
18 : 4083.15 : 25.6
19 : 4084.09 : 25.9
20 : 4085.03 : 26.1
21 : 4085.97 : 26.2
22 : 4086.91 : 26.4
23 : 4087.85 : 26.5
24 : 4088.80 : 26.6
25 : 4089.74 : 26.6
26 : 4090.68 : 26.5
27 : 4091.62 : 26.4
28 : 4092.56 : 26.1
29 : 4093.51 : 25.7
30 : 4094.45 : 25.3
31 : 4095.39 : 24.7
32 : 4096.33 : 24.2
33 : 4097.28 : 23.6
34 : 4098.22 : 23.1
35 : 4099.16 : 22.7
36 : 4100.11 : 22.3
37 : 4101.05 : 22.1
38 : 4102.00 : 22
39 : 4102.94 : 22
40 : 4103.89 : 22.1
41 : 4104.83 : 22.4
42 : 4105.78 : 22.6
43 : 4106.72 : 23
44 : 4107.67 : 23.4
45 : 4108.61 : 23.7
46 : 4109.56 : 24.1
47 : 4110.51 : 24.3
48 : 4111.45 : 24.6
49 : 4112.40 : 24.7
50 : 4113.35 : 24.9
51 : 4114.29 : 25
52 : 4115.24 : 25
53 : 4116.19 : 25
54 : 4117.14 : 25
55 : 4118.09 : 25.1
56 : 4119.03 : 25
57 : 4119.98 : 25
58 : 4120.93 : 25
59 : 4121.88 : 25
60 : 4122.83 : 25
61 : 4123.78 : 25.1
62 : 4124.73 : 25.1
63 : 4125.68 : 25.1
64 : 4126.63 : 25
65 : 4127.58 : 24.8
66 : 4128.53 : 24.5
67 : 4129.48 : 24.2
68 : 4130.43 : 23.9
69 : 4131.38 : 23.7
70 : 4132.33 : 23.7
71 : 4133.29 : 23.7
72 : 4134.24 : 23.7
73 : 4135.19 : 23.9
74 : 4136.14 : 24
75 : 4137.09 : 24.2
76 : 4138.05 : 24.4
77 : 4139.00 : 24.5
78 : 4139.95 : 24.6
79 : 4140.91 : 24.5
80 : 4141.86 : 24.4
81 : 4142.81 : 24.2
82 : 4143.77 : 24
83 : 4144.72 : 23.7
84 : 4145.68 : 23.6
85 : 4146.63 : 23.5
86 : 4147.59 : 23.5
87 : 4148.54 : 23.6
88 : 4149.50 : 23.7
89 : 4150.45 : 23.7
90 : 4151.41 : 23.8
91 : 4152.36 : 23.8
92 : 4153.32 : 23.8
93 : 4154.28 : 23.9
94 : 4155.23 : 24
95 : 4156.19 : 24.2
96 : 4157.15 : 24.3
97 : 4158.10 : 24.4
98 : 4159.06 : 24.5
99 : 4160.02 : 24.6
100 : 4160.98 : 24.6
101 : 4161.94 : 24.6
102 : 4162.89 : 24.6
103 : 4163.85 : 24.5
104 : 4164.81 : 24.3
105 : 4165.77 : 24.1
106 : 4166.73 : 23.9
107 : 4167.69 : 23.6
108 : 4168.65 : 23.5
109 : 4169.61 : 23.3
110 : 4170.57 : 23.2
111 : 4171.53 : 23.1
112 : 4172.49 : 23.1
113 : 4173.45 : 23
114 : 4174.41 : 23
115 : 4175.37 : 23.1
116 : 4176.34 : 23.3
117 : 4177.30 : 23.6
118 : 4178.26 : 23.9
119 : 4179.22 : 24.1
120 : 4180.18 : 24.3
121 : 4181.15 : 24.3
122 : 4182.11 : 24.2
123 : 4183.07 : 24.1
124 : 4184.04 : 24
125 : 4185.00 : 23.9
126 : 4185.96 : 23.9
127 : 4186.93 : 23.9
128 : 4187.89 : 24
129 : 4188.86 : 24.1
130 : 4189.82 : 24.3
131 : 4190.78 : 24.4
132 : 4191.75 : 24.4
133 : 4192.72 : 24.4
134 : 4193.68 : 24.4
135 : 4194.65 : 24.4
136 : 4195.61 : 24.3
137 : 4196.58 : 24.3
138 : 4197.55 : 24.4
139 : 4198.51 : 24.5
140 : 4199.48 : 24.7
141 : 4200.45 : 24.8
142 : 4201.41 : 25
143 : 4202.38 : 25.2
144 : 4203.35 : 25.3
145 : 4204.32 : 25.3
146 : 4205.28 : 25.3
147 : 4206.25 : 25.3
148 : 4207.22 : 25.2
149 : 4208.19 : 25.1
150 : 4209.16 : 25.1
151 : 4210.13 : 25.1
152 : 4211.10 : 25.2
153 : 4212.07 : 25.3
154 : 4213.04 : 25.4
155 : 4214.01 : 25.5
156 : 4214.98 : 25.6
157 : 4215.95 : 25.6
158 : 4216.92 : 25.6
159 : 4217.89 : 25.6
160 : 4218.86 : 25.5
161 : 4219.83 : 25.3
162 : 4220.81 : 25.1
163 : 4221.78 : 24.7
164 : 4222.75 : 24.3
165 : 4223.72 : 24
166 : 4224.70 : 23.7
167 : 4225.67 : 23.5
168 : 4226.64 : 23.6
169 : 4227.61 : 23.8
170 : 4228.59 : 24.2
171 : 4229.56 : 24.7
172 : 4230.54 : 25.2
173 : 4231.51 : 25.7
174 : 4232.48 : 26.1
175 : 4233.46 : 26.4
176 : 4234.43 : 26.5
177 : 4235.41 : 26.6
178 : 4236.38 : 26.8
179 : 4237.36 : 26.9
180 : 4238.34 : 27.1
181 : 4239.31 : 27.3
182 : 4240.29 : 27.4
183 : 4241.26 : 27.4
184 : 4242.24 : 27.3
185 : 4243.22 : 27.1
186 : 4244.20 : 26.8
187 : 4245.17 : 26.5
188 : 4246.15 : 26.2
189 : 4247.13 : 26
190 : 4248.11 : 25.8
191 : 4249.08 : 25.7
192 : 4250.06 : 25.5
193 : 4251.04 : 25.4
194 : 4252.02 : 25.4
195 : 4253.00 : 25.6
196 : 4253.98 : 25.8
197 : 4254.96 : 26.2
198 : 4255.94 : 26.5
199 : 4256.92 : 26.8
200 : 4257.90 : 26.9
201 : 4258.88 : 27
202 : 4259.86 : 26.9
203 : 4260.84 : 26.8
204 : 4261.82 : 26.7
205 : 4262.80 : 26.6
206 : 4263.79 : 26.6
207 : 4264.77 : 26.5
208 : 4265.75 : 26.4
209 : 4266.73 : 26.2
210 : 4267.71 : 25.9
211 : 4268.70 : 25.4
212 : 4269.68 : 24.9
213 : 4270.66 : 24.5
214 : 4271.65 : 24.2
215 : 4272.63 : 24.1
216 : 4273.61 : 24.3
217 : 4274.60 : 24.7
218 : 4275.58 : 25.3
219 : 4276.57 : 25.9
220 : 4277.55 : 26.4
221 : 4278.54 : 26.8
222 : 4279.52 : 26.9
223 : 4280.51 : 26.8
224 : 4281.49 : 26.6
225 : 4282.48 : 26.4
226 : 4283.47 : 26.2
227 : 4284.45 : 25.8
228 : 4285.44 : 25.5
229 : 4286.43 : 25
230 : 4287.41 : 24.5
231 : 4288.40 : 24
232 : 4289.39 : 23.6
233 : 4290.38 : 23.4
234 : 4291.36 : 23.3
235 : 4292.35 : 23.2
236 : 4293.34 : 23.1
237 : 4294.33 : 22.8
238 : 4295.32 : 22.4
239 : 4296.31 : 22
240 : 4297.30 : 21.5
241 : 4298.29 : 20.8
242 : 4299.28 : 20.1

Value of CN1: 0.06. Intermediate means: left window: 24.5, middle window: 23.8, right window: 26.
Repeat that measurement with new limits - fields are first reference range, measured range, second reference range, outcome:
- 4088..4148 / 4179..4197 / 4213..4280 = 0.040 mag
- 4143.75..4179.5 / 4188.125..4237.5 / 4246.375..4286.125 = -0.006 mag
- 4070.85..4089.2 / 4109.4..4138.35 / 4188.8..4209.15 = 0.005 mag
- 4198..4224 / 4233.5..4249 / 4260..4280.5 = -0.053 mag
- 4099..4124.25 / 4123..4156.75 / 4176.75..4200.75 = -0.004 mag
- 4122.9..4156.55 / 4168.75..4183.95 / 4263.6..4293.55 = 0.038 mag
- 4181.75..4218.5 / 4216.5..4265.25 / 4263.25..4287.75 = -0.027 mag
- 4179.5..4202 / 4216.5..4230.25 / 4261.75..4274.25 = 0.012 mag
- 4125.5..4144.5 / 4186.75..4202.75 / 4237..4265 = 0.041 mag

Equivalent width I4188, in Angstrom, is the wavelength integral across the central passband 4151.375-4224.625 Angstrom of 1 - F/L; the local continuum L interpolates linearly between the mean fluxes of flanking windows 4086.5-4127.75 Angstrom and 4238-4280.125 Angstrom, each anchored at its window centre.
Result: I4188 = 2.8 Angstrom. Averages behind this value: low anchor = 24.5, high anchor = 26.1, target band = 24.4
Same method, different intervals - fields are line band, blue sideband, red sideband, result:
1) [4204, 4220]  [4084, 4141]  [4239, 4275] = 0.1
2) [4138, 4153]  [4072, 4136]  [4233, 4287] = 0.5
